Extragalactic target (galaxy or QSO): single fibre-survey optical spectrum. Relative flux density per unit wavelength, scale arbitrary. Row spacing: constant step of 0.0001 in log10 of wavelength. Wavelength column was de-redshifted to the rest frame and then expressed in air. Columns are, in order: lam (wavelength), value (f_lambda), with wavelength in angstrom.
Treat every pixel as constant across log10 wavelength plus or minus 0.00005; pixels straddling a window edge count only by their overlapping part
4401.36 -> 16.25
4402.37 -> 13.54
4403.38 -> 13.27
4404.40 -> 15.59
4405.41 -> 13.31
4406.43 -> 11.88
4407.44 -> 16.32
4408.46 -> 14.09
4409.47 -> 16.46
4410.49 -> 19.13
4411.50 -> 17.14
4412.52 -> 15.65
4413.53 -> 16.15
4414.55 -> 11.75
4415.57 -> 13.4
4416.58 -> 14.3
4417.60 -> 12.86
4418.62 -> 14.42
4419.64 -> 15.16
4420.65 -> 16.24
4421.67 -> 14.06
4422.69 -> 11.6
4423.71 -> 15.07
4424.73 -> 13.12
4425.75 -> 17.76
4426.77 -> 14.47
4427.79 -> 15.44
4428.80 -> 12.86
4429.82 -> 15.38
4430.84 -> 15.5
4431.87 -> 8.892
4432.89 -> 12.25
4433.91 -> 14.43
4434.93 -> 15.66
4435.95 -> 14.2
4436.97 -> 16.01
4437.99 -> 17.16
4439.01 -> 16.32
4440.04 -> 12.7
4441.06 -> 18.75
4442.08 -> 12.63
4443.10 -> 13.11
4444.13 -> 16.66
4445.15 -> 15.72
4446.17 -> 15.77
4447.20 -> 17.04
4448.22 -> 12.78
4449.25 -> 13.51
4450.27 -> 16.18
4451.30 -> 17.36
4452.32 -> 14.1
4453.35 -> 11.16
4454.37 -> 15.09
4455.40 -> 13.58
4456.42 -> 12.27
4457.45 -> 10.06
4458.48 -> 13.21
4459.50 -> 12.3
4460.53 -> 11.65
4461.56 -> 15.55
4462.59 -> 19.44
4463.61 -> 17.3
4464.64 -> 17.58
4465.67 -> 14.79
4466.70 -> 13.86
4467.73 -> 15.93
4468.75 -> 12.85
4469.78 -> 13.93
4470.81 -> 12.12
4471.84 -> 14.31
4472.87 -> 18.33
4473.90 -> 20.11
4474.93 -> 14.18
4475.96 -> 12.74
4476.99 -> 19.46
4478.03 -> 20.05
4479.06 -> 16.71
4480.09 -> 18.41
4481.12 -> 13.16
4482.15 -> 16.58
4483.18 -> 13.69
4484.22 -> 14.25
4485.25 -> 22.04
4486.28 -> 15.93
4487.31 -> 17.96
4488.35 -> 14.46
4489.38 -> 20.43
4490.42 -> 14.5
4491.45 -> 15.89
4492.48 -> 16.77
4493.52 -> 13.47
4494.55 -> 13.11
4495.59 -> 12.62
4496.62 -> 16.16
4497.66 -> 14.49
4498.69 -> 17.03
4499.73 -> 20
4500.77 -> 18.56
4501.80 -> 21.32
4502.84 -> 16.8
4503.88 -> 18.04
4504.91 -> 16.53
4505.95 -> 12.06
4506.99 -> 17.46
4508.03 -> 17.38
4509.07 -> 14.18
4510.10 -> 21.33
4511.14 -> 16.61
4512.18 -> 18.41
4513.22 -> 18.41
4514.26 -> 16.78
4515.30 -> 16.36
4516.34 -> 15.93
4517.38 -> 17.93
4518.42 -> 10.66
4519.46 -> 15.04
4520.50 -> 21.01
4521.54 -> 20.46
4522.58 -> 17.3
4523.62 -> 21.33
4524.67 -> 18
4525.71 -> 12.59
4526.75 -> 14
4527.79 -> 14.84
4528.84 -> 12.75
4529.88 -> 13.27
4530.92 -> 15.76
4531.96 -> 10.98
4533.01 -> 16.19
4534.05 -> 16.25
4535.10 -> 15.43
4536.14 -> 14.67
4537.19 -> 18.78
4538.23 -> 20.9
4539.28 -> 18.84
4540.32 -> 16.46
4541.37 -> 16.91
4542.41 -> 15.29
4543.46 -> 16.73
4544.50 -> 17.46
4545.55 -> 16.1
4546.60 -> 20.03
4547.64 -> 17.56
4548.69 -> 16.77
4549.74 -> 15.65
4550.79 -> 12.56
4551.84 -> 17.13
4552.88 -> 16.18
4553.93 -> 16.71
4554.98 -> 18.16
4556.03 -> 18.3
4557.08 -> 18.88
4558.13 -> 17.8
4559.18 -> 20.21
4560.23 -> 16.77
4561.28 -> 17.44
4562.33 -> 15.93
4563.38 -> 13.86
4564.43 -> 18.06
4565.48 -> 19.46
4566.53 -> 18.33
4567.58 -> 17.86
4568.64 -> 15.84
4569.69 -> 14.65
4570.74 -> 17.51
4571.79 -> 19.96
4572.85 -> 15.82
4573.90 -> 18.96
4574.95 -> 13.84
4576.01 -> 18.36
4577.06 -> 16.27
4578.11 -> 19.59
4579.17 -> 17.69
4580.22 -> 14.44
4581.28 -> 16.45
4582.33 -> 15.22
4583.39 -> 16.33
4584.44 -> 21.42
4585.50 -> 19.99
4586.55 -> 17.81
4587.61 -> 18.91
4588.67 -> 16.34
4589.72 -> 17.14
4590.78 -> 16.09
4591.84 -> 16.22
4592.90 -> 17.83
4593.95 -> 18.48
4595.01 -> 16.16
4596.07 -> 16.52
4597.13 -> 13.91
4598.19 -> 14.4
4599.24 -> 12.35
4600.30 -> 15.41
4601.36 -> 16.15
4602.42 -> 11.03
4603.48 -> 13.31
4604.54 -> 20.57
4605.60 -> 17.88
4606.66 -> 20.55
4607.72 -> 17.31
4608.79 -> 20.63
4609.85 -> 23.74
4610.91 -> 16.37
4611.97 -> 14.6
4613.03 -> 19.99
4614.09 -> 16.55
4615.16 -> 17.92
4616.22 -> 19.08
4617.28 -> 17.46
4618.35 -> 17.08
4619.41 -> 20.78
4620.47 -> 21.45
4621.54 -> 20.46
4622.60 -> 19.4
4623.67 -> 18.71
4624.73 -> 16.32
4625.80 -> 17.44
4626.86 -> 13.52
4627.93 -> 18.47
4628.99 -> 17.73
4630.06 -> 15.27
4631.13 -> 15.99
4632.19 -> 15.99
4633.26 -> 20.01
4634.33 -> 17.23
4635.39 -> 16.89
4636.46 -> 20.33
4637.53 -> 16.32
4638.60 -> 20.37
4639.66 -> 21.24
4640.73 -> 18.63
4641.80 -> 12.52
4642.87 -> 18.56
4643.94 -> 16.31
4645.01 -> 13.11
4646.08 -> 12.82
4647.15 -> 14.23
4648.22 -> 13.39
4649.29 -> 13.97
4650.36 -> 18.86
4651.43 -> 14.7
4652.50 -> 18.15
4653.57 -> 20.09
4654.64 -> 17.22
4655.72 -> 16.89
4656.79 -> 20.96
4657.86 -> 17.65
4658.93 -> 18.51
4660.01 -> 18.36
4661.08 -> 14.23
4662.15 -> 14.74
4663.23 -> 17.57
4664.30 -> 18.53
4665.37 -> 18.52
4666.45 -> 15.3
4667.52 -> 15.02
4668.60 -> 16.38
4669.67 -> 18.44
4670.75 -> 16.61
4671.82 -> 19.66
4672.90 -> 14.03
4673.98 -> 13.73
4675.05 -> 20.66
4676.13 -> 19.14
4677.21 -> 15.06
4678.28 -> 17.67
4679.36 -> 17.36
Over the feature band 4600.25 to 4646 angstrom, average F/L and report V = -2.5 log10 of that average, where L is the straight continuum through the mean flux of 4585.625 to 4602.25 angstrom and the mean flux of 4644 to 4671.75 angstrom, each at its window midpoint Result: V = -0.08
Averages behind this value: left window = 16.2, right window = 16.6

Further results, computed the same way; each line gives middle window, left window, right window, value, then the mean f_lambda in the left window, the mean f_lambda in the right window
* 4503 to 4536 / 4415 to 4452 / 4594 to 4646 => -0.023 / 14.7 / 17.3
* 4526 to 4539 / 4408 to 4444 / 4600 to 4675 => 0.047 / 14.7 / 17.3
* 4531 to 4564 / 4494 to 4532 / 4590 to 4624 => 0.001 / 16.4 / 17.4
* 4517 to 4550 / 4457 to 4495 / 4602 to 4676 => -0.014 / 15.6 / 17.4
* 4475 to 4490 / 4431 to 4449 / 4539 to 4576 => -0.079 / 14.7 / 17.1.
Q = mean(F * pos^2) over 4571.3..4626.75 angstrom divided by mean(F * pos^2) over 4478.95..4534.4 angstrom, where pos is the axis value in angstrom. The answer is 1.11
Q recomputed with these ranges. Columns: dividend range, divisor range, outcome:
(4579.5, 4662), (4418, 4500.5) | 1.22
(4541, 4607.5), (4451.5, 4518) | 1.11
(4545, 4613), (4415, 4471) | 1.25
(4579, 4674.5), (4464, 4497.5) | 1.15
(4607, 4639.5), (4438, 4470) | 1.33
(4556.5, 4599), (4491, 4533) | 1.08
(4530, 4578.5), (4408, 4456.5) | 1.22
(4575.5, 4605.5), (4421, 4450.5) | 1.21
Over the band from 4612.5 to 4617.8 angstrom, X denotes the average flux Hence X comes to 18.2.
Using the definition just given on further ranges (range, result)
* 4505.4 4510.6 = 16.5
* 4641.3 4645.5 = 15.2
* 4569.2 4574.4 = 17.4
